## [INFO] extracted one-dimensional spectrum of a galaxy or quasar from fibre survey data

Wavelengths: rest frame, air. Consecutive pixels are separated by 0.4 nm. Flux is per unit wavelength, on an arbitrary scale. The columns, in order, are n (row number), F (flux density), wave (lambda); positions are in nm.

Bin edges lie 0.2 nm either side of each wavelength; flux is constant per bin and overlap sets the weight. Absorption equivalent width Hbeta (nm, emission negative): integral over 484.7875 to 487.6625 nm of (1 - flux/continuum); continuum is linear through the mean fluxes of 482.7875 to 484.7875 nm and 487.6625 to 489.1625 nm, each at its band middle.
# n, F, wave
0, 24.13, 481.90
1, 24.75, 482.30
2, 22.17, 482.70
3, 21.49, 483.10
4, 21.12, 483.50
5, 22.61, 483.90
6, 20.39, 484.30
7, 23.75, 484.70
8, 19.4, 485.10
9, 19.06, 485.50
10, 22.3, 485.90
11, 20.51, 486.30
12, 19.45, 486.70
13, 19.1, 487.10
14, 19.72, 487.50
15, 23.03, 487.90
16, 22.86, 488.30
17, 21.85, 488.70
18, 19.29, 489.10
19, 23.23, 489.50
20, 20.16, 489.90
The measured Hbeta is 0.23 nm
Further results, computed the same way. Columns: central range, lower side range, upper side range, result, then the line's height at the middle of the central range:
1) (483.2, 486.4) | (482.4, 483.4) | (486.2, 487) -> -0.04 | 20.9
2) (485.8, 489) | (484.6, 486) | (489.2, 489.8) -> 0.07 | 21.5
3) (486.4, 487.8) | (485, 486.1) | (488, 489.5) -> 0.08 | 21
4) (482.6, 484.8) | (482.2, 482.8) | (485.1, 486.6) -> 0.05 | 22.4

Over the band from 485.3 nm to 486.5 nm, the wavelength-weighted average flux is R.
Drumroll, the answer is 20.6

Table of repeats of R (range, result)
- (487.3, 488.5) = 21.9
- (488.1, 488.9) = 22.4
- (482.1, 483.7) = 22.4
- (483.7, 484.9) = 22.2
